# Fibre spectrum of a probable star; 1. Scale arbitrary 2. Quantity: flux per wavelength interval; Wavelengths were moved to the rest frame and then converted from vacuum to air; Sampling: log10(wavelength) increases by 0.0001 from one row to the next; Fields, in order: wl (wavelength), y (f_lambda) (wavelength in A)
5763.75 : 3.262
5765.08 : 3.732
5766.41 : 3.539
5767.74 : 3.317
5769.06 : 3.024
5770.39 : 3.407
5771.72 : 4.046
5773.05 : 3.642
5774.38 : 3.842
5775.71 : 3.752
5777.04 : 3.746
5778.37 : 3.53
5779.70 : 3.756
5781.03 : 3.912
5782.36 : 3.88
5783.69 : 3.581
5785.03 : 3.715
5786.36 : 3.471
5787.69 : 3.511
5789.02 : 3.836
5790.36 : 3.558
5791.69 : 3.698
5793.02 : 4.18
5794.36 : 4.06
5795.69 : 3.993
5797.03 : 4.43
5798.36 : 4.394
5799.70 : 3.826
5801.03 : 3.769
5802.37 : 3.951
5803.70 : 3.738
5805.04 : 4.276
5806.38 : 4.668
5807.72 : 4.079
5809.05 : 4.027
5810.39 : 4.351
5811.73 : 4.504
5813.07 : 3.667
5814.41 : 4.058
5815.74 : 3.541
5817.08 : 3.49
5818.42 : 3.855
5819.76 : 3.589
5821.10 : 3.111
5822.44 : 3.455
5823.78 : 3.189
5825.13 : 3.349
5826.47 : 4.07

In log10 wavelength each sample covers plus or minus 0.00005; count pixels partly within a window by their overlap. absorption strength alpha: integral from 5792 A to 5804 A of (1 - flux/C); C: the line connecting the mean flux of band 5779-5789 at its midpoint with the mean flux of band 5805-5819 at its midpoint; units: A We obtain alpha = -0.5 A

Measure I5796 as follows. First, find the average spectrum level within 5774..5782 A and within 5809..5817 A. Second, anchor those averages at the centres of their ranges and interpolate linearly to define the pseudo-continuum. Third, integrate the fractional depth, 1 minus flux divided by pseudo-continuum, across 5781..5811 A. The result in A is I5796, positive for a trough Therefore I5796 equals -0.6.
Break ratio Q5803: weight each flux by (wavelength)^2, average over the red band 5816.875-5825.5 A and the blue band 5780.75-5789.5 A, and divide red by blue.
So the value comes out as 0.94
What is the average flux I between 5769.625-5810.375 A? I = 3.88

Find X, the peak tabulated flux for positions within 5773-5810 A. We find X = 4.668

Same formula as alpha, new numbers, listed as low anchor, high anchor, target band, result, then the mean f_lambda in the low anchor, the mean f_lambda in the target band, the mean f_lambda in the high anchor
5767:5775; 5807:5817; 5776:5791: 0.0 A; 3.55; 3.68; 4.01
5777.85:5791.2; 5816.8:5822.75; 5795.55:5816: -3.0 A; 3.68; 4.09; 3.5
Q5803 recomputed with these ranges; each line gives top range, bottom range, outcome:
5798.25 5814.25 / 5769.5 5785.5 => 1.11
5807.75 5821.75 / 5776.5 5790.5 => 1.05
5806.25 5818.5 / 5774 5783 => 1.07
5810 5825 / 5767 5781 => 1.03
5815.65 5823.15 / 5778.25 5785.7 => 0.95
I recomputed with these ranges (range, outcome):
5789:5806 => 3.99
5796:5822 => 3.96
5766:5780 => 3.6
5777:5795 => 3.74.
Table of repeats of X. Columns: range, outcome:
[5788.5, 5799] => 4.43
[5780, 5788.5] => 3.912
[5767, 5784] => 4.046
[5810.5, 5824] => 4.504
